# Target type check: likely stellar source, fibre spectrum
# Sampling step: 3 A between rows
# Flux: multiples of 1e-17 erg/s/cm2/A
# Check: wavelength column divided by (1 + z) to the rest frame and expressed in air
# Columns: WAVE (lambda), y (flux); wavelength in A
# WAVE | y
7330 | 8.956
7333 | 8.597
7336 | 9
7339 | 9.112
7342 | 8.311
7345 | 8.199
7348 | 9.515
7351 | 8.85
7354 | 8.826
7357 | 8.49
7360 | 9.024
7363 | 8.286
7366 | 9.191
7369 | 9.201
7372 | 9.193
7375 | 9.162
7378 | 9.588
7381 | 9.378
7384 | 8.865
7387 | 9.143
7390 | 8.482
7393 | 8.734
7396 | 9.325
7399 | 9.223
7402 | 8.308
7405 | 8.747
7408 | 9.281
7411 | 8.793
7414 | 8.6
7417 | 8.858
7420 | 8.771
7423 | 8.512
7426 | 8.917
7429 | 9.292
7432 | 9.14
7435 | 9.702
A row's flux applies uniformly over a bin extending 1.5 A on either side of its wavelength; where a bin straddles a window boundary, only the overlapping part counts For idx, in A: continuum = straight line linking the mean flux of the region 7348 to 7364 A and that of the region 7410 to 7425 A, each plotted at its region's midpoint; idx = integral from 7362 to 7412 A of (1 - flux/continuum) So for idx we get -1.46 A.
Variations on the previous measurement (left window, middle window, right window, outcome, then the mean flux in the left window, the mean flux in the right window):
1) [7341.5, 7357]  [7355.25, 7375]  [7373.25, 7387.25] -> 0.2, 8.74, 9.23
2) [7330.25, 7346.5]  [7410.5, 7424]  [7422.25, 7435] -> 0.5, 8.67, 9.08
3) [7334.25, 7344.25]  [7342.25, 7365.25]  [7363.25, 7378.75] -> 0.5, 8.76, 9.17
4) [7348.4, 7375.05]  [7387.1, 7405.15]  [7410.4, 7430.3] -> 0.1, 8.92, 8.82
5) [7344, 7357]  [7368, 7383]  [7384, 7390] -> -0.7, 8.83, 8.91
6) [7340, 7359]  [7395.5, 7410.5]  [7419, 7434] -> -0.1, 8.72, 8.96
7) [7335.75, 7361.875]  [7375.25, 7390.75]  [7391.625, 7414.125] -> -0.5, 8.8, 8.89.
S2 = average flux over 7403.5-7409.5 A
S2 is 9.01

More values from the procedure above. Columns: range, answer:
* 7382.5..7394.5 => 8.81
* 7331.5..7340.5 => 8.9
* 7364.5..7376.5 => 9.19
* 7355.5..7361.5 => 8.76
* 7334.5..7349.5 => 8.83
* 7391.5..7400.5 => 9.09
